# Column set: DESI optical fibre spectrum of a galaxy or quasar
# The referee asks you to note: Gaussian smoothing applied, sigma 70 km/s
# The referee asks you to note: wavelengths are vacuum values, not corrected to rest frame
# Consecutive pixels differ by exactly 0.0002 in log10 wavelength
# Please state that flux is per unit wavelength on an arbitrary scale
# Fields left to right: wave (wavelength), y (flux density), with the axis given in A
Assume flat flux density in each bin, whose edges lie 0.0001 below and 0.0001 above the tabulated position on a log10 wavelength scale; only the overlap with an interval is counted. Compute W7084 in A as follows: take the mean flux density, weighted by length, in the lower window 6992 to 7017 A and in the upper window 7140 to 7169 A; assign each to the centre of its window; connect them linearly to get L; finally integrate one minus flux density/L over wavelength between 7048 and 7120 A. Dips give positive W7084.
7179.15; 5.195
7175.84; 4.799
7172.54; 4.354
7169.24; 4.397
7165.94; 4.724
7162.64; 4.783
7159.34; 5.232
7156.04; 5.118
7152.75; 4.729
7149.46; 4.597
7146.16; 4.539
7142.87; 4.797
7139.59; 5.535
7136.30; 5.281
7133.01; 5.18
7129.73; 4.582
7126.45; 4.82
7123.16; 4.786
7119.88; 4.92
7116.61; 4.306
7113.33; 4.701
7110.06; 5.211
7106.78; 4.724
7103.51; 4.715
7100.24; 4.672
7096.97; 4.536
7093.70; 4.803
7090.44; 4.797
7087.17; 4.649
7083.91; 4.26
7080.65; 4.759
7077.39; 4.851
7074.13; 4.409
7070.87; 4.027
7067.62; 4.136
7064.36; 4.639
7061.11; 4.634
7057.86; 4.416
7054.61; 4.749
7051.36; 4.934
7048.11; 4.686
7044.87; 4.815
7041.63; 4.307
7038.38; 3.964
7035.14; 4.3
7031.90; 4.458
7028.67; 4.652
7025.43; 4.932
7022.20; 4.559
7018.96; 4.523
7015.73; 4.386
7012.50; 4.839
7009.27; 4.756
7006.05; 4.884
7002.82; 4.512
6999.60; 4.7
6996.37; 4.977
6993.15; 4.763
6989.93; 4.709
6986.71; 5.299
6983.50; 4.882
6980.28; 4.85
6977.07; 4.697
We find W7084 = 2.4 A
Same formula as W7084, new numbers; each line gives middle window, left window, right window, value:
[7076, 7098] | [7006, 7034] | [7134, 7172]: 0.44 A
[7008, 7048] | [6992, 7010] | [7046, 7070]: 1.17 A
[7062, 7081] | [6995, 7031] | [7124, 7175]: 1.20 A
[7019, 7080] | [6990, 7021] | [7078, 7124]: 2.25 A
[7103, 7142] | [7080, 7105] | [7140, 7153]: -1.67 A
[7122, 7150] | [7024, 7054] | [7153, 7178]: -1.11 A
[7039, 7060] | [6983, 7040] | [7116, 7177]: 0.42 A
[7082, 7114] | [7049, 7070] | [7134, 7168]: 0.09 A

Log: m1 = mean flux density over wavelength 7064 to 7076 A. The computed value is 4.28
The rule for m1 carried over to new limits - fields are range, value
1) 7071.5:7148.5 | 4.76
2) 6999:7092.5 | 4.57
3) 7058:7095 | 4.54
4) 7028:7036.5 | 4.46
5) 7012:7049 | 4.52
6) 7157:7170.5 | 4.81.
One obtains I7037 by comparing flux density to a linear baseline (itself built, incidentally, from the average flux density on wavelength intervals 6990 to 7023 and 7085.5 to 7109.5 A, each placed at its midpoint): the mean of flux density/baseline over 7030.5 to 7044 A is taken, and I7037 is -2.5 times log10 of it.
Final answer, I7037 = 0.101 mag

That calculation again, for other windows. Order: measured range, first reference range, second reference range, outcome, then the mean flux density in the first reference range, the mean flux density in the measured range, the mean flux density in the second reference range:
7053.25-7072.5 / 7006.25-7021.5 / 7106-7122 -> 0.07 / 4.65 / 4.43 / 4.78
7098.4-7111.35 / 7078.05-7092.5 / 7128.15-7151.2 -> -0.02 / 4.64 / 4.81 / 4.93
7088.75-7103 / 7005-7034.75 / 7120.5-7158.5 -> 0.03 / 4.65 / 4.7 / 4.91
